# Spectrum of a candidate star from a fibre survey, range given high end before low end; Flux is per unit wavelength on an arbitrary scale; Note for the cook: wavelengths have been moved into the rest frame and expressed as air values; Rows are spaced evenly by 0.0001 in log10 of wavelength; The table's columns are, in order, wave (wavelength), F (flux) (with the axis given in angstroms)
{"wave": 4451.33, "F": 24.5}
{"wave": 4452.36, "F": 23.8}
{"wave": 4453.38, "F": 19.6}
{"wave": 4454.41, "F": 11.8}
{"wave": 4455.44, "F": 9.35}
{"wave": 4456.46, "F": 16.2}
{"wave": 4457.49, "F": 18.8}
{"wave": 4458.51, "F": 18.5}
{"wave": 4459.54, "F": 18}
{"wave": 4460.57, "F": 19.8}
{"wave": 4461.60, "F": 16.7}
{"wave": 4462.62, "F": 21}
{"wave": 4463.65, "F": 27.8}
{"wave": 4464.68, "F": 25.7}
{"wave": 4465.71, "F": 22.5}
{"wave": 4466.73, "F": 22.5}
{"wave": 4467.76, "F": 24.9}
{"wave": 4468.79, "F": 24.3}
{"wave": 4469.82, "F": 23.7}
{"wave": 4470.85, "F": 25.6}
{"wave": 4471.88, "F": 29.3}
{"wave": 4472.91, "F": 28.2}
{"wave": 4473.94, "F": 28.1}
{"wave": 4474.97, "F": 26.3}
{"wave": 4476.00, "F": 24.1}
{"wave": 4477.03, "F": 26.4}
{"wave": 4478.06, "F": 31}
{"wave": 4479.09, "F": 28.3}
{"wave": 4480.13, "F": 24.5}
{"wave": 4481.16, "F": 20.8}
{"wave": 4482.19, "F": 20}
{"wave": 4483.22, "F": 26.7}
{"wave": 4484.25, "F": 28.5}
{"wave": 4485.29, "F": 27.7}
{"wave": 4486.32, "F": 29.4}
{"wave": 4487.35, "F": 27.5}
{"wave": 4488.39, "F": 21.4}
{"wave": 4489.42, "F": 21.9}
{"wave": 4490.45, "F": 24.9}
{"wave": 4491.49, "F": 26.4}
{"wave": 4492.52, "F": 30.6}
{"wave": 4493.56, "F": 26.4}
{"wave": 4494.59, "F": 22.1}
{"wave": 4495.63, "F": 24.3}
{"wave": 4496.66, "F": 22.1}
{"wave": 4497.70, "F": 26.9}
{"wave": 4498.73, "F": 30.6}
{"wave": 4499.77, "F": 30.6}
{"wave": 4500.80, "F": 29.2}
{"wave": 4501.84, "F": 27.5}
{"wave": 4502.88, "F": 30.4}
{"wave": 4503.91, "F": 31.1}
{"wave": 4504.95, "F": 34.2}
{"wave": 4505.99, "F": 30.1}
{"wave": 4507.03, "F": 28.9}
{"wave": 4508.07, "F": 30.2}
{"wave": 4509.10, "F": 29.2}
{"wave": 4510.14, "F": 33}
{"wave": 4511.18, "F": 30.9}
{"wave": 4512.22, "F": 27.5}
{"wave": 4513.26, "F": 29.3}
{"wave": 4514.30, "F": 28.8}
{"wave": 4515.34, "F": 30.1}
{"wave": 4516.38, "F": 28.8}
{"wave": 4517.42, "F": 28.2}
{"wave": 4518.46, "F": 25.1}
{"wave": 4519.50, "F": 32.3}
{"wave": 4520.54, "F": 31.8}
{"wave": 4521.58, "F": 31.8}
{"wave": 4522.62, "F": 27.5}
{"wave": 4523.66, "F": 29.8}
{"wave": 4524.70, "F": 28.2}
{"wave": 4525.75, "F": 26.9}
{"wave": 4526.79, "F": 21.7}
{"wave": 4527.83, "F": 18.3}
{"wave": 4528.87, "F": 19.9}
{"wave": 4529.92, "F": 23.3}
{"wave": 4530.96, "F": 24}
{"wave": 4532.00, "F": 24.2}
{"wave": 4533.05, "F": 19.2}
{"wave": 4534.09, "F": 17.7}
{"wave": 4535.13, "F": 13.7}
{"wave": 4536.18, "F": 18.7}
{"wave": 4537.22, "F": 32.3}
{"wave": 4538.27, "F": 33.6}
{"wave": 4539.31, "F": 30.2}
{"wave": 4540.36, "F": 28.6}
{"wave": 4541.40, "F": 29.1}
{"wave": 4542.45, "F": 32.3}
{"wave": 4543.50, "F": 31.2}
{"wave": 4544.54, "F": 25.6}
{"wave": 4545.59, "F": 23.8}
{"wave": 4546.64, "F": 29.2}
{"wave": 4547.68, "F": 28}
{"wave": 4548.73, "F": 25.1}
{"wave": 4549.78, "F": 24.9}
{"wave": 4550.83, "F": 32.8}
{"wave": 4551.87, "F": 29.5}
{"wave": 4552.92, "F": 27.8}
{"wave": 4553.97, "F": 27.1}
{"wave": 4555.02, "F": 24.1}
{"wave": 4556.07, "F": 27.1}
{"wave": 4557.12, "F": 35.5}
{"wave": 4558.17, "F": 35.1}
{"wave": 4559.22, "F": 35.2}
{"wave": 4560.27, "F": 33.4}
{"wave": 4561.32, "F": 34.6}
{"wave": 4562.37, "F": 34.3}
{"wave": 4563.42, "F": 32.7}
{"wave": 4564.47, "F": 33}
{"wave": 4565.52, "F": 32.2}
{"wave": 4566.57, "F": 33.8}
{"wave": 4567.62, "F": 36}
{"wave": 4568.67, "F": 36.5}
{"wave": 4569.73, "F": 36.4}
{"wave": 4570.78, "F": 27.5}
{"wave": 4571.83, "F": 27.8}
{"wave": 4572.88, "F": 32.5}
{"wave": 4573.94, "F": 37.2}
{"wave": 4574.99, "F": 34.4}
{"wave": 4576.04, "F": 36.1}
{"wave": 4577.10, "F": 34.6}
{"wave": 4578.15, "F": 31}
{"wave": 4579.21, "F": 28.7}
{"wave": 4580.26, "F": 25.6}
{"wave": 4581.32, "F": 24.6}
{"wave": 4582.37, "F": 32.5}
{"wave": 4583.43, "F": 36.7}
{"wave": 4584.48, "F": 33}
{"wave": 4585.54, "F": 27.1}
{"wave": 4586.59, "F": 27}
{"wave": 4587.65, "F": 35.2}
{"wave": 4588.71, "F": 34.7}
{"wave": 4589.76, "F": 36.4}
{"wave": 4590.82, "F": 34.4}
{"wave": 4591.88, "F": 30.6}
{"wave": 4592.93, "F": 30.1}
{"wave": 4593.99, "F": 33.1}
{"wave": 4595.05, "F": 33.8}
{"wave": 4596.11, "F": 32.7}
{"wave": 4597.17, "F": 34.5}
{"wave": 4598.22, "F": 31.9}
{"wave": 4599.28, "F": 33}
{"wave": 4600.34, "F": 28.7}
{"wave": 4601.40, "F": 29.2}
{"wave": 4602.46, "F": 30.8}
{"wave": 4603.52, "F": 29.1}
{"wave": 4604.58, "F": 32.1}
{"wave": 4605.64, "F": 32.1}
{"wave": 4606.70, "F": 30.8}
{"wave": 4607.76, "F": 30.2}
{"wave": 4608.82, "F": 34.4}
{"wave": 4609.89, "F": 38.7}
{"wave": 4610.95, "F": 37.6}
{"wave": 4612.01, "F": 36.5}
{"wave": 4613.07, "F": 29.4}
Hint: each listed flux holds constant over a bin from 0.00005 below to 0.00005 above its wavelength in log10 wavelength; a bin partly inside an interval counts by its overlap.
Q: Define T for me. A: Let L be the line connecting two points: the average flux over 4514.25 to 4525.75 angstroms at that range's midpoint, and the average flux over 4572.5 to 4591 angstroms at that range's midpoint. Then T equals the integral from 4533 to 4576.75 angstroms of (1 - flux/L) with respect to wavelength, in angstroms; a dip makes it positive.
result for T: 1.3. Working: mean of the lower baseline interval 29.2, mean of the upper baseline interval 32.3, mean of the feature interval 30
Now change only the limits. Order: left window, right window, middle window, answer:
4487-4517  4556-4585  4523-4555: 5.0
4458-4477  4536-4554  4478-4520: -3.2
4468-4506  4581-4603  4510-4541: 2.4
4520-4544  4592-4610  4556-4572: -2.7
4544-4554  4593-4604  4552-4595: -3.9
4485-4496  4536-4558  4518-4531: 0.5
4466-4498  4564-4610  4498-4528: -1.8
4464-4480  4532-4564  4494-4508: -0.7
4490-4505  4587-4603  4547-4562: 0.2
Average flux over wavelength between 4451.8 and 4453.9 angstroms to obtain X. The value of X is 21.7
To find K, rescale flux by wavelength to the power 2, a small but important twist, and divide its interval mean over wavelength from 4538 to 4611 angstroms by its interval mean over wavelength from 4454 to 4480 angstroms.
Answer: 1.45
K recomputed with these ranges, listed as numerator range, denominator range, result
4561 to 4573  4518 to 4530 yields 1.27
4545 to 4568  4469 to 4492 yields 1.22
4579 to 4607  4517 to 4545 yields 1.24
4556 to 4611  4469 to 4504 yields 1.28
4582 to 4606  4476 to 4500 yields 1.30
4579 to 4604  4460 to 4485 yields 1.33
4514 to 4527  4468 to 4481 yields 1.11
